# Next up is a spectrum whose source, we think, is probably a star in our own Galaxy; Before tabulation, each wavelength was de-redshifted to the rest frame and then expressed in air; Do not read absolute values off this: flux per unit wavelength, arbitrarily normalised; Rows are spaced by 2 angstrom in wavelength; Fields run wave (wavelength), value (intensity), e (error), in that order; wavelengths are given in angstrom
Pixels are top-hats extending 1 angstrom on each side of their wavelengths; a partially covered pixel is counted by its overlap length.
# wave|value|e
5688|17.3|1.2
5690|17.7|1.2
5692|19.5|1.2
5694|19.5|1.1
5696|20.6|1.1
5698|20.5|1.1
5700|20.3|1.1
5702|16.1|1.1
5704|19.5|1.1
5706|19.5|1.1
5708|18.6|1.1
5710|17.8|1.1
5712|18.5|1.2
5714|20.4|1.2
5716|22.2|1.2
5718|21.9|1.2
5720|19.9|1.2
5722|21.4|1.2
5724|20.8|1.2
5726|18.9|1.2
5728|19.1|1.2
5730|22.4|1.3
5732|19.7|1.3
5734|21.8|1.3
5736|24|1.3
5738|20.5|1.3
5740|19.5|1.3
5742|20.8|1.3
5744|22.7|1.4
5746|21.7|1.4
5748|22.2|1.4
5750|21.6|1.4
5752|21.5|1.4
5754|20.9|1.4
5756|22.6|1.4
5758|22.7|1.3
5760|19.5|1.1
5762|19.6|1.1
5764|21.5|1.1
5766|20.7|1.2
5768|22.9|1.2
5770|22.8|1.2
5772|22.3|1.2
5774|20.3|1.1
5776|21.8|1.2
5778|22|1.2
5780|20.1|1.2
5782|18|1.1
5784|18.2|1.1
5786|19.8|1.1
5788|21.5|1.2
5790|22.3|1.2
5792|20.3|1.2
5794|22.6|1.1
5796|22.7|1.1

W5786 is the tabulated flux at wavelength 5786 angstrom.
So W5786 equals 19.8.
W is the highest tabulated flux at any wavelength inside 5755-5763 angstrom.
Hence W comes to 22.7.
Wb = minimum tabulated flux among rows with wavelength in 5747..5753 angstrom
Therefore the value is 21.5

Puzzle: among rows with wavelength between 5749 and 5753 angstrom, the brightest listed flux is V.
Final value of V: 21.6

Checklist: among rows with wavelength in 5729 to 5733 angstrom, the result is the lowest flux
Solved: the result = 19.7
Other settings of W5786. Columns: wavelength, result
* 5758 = 22.7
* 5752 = 21.5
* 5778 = 22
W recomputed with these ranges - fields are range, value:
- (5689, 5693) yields 19.5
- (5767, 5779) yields 22.9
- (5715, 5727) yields 22.2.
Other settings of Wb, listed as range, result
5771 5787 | 18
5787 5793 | 20.3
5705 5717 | 17.8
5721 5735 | 18.9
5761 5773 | 19.6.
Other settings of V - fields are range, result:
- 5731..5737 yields 24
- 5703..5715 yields 20.4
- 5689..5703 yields 20.6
